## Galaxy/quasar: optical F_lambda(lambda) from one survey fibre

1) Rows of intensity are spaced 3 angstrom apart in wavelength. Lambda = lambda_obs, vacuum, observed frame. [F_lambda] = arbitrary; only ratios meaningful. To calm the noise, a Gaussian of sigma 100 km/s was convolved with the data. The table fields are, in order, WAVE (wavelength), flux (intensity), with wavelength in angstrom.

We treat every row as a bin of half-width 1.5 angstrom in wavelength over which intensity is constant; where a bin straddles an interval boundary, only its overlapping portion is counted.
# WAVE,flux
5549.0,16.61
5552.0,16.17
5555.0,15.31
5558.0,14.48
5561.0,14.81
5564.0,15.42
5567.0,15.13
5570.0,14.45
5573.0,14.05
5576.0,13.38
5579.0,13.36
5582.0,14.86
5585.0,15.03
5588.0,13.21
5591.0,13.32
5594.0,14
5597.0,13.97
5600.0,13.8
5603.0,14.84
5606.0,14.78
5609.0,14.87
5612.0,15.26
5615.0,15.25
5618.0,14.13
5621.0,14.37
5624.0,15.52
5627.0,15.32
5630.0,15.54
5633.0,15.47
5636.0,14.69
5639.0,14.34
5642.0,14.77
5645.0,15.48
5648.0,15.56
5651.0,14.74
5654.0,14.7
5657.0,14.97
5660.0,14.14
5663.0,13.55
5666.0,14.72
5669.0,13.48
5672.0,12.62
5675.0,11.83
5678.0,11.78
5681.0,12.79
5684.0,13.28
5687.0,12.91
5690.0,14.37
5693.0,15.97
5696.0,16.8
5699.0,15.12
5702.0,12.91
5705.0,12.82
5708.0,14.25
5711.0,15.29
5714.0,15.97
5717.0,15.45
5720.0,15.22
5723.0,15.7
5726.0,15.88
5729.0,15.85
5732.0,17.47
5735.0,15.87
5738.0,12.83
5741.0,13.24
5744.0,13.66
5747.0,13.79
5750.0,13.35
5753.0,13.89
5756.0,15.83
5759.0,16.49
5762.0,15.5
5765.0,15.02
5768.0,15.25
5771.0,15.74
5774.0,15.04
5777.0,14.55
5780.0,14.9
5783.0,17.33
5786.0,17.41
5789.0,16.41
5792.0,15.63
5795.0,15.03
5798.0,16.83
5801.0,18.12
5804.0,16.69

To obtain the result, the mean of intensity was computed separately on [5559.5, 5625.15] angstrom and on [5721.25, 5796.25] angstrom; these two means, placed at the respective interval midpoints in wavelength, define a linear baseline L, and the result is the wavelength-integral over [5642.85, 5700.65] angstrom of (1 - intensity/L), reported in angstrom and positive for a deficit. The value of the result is 2.7 angstrom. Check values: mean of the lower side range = 14.4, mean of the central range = 14.2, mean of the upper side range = 15.3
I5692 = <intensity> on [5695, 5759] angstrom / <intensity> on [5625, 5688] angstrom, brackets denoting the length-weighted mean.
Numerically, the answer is 1.05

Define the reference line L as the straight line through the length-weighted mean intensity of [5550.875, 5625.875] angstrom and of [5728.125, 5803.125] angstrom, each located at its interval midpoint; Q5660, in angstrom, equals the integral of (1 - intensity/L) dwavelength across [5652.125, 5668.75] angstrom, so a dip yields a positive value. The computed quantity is 0.6 angstrom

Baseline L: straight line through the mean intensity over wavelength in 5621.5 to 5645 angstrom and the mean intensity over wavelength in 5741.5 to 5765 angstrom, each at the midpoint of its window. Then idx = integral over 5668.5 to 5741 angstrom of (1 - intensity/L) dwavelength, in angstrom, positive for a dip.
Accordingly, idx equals 1.8 angstrom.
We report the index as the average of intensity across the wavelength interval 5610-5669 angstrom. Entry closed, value 14.8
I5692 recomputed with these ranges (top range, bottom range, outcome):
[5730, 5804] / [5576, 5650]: 1.05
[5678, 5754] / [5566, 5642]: 1.00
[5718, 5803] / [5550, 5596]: 1.07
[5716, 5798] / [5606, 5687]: 1.07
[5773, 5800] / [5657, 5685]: 1.21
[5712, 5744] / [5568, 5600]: 1.09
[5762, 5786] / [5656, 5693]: 1.15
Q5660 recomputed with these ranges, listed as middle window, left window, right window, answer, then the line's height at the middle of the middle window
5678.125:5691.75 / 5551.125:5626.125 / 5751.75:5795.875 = 1.7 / 15.1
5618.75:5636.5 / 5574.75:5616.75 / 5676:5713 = -1.2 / 14.2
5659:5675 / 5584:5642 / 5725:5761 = 1.3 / 14.7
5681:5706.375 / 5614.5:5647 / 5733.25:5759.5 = 0.7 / 14.6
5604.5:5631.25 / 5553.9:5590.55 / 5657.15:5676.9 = -2.0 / 14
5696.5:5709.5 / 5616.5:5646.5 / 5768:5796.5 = 1.1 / 15.3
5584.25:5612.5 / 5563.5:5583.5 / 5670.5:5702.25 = -0.1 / 14.2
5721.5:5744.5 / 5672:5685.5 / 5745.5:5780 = -1.8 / 14.1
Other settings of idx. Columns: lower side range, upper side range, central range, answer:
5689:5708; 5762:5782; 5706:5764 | -0.4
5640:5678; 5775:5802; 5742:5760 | 1.4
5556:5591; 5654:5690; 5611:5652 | -3.7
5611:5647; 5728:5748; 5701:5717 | 0.4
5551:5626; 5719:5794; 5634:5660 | -0.1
